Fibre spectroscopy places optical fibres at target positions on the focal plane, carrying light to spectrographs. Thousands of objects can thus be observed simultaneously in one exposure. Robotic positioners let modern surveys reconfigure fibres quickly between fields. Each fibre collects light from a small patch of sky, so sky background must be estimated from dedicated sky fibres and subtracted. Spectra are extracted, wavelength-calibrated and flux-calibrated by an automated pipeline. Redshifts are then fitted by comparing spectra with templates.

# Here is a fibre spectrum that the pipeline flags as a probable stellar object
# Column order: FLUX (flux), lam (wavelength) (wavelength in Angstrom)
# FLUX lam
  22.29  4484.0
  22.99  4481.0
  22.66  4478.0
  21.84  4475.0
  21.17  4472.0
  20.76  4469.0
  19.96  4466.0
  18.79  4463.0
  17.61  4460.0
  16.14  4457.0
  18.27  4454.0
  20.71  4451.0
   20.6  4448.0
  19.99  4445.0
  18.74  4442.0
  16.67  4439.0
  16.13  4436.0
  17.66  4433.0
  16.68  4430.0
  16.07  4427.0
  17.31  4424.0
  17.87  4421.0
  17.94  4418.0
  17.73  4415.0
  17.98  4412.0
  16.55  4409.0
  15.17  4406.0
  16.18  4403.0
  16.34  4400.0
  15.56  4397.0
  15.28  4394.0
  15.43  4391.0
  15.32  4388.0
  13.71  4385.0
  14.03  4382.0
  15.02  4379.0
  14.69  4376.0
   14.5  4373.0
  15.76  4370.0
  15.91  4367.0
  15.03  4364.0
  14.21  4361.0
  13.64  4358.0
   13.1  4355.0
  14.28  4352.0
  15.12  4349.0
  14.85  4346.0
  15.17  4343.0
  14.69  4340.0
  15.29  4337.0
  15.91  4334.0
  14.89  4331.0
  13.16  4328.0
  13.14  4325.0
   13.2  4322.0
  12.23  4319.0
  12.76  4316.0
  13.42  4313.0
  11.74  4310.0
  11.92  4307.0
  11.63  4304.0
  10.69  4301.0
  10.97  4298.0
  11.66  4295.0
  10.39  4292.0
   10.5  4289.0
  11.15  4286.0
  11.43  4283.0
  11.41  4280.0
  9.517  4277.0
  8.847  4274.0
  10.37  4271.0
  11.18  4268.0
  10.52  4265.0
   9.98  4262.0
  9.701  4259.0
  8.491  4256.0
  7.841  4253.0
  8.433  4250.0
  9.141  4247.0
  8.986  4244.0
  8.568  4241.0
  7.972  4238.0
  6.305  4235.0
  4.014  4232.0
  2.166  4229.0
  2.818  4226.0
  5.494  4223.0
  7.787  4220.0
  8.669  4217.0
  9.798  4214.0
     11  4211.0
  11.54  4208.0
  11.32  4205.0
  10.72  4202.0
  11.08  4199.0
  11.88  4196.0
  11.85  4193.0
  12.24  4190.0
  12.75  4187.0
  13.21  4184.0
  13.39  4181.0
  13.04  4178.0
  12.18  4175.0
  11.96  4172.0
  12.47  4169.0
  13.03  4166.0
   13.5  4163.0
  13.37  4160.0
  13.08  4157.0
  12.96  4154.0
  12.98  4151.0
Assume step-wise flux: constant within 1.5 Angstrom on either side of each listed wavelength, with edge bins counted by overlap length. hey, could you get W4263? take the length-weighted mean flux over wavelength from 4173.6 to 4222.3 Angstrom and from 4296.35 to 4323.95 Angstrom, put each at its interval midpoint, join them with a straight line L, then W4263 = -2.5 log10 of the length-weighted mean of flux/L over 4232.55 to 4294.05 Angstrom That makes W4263 0.24 mag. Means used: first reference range 11.3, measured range 9.47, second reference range 12.1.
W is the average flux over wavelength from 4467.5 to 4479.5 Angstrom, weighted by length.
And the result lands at 21.6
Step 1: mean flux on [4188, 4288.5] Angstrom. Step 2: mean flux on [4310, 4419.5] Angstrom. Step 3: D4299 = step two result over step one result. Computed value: 1.62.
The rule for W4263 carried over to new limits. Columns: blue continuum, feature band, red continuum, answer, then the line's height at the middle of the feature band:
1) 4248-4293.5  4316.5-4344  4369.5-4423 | -0.108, 12.8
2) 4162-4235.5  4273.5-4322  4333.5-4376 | 0.156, 13.1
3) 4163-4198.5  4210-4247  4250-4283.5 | 0.495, 11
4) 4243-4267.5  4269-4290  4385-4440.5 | -0.014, 10.3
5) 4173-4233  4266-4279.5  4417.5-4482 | 0.227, 12.5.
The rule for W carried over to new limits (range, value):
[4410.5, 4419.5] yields 17.9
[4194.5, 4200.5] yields 11.5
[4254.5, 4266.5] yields 9.67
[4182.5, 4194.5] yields 12.5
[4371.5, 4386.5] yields 14.4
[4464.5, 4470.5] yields 20.4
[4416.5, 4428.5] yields 17.3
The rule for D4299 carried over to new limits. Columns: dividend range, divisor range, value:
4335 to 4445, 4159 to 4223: 1.36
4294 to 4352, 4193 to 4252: 1.59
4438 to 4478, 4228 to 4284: 2.24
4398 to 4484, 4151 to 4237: 1.76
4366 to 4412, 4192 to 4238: 1.84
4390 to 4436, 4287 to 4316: 1.45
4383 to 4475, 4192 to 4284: 1.96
